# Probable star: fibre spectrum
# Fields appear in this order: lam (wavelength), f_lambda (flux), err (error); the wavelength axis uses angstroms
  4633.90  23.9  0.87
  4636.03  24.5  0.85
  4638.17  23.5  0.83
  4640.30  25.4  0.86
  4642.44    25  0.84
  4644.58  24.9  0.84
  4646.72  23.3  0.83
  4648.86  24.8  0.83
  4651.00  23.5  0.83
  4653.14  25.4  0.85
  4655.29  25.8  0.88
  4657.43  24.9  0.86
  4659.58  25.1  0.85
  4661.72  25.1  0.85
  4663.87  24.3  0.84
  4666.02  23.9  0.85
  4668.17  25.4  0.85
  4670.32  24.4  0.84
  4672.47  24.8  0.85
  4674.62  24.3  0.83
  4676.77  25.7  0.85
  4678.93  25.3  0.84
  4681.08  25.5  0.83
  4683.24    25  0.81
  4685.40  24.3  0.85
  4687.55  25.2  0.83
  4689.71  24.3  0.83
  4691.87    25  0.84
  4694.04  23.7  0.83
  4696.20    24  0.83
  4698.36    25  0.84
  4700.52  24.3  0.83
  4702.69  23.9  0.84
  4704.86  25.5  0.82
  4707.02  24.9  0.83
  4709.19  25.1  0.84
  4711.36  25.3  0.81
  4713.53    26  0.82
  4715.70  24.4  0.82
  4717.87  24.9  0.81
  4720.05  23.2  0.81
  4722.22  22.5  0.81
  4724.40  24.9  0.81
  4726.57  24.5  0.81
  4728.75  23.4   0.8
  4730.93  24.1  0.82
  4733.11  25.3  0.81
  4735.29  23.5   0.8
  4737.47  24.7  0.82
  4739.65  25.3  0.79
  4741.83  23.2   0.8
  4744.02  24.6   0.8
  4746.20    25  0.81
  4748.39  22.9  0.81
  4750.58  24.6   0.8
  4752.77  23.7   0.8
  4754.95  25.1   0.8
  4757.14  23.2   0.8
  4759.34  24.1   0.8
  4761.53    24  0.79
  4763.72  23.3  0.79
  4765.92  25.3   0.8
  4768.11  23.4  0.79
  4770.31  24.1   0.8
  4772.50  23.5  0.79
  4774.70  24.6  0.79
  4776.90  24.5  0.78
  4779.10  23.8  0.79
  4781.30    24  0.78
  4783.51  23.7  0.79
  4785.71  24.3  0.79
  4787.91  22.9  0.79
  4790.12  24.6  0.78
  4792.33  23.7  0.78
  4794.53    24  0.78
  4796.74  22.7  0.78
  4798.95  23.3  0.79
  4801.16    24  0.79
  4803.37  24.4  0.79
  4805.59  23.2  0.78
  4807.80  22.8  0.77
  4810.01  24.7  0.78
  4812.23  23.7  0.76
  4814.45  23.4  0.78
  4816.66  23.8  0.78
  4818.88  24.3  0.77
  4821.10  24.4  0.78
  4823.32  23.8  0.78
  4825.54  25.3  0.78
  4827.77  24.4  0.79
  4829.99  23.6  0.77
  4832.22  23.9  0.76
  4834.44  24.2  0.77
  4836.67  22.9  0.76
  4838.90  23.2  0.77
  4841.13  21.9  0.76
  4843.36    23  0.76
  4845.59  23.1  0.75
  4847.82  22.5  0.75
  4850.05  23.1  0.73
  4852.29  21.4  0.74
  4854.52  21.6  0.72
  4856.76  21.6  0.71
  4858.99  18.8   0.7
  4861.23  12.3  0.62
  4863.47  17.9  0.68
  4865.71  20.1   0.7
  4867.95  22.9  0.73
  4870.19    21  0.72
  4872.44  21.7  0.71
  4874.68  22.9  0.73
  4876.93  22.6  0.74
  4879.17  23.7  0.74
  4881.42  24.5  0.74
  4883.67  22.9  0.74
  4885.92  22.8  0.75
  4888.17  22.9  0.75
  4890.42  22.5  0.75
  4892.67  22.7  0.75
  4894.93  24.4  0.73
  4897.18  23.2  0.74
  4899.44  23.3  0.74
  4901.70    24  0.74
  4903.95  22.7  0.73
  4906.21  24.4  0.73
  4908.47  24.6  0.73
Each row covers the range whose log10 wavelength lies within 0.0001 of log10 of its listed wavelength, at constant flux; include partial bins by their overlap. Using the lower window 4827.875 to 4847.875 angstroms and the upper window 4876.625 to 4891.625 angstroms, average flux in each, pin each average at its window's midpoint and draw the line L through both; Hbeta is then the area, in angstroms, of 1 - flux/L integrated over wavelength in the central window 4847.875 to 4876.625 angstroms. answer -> 3.2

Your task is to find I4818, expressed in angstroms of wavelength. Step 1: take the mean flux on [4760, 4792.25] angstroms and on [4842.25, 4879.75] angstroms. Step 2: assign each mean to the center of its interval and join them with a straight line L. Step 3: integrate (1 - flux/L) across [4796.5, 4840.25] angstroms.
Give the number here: -2.4 angstroms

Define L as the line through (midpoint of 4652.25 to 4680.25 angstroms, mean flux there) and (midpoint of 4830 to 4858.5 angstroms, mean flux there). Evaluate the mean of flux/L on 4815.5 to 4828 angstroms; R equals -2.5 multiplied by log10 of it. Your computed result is -0.064 mag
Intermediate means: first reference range 25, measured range 24.3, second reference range 22.6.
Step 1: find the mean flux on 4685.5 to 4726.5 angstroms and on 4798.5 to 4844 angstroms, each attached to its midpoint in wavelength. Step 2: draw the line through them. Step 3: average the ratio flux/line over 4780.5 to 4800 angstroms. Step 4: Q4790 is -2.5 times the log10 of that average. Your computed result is 0.01 mag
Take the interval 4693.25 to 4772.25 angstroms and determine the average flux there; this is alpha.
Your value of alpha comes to 24.3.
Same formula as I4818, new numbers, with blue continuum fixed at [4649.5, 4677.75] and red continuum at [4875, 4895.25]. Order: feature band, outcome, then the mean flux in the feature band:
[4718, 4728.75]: 0.2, 23.8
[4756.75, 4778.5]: 0.0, 24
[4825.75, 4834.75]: -0.2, 24.1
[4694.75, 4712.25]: -0.1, 24.7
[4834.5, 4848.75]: 0.4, 22.9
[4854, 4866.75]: 2.6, 18.6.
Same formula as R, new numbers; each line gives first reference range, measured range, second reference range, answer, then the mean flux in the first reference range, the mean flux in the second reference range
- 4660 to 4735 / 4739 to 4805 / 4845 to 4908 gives -0.02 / 24.6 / 22.1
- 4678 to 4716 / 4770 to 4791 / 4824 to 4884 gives -0.03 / 24.8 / 22.1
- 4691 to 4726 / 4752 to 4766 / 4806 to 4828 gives 0.01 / 24.5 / 24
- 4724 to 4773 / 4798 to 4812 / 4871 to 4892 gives 0.00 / 24.2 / 22.9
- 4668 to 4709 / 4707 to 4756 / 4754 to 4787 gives 0.00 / 24.8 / 24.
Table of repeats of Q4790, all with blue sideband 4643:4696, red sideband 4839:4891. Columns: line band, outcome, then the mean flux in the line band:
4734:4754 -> -0.03 mag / 24.2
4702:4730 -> -0.02 mag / 24.5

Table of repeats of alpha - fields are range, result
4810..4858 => 23.3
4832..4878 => 21.5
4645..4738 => 24.6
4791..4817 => 23.6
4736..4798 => 24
